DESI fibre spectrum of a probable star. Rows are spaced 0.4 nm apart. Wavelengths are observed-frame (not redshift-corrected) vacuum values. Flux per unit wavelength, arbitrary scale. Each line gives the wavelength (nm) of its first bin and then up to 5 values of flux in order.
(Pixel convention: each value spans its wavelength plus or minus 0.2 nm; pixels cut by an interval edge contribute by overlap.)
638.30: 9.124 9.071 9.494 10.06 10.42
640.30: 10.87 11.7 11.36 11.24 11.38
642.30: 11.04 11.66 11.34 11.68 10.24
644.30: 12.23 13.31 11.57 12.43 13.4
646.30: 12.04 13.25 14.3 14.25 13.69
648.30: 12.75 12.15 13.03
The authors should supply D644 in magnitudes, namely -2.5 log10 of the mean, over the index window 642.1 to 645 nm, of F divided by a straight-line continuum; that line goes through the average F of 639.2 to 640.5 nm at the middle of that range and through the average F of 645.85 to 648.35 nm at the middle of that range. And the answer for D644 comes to 0.03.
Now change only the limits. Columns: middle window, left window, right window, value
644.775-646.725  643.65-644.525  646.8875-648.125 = 0.01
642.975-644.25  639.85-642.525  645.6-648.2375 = 0.09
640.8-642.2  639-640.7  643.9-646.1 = -0.03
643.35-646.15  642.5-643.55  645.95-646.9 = 0.00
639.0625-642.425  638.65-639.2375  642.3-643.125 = -0.06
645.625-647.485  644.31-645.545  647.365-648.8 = -0.04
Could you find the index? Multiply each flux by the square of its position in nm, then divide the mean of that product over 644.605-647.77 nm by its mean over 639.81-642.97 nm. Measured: 1.18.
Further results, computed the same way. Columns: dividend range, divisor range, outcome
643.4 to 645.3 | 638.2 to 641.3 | 1.16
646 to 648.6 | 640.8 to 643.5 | 1.19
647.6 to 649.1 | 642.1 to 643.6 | 1.16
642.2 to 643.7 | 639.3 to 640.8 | 1.08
